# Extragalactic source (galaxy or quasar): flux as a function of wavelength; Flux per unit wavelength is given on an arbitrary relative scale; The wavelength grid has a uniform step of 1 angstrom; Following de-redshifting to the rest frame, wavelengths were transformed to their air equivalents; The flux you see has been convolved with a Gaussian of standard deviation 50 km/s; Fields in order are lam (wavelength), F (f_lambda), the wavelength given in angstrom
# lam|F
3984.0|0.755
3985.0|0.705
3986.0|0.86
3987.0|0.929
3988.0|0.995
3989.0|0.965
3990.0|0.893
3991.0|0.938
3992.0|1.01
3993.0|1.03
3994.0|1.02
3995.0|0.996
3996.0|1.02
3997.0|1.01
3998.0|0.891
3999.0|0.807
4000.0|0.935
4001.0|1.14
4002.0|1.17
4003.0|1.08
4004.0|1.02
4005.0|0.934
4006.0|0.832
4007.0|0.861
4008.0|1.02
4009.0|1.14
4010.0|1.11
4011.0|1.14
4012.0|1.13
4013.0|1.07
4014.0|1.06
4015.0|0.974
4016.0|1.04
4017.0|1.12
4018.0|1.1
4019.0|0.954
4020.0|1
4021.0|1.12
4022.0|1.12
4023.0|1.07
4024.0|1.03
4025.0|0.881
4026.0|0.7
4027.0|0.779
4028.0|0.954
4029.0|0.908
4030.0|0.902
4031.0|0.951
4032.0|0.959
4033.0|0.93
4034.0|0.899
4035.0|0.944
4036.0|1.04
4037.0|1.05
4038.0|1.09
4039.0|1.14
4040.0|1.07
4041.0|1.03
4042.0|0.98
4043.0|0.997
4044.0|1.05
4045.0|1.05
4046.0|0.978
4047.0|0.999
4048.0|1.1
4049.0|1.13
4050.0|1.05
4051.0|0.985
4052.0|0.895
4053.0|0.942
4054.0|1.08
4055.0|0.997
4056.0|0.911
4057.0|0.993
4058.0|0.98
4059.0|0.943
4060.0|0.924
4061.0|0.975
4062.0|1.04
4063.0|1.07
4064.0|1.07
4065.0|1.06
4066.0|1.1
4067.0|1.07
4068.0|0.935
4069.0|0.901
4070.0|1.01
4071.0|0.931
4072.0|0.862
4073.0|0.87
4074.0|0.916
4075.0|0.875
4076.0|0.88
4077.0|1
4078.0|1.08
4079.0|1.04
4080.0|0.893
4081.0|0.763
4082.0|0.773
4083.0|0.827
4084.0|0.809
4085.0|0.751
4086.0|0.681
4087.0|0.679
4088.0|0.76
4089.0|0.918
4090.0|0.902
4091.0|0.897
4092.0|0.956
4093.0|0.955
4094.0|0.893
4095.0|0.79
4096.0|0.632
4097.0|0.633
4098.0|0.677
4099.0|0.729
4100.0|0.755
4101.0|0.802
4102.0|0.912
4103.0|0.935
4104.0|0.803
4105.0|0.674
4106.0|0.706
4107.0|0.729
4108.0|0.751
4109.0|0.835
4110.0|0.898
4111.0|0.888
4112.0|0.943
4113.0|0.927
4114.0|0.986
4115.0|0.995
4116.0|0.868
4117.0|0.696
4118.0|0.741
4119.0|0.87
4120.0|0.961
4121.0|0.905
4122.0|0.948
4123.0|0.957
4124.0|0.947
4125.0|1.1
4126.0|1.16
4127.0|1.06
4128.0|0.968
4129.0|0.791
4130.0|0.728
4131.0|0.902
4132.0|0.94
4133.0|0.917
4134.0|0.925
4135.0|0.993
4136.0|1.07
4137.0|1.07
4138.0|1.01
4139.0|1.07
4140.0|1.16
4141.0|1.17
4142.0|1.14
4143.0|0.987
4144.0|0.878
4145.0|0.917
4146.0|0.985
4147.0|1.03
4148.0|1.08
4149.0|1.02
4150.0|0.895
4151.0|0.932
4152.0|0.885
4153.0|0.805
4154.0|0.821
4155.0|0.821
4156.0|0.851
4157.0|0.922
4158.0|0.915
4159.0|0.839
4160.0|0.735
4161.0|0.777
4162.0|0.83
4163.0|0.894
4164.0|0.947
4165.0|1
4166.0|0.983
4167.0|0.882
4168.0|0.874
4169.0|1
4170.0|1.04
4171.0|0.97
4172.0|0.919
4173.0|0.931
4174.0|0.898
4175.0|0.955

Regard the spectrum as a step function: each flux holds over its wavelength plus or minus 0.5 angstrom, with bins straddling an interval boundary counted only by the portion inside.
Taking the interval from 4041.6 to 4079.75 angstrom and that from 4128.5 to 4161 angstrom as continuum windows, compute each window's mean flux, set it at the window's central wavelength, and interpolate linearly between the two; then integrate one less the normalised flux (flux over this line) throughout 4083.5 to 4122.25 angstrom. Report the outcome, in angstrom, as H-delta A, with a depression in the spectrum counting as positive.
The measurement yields 5.7 angstrom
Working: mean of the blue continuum 0.991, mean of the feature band 0.825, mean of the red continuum 0.941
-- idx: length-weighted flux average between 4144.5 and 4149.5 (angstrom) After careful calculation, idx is 1.01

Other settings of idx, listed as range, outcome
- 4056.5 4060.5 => 0.96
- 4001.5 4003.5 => 1.12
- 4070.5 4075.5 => 0.891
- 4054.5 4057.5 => 0.967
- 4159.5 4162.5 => 0.781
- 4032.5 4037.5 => 0.973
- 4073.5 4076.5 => 0.89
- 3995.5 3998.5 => 0.974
